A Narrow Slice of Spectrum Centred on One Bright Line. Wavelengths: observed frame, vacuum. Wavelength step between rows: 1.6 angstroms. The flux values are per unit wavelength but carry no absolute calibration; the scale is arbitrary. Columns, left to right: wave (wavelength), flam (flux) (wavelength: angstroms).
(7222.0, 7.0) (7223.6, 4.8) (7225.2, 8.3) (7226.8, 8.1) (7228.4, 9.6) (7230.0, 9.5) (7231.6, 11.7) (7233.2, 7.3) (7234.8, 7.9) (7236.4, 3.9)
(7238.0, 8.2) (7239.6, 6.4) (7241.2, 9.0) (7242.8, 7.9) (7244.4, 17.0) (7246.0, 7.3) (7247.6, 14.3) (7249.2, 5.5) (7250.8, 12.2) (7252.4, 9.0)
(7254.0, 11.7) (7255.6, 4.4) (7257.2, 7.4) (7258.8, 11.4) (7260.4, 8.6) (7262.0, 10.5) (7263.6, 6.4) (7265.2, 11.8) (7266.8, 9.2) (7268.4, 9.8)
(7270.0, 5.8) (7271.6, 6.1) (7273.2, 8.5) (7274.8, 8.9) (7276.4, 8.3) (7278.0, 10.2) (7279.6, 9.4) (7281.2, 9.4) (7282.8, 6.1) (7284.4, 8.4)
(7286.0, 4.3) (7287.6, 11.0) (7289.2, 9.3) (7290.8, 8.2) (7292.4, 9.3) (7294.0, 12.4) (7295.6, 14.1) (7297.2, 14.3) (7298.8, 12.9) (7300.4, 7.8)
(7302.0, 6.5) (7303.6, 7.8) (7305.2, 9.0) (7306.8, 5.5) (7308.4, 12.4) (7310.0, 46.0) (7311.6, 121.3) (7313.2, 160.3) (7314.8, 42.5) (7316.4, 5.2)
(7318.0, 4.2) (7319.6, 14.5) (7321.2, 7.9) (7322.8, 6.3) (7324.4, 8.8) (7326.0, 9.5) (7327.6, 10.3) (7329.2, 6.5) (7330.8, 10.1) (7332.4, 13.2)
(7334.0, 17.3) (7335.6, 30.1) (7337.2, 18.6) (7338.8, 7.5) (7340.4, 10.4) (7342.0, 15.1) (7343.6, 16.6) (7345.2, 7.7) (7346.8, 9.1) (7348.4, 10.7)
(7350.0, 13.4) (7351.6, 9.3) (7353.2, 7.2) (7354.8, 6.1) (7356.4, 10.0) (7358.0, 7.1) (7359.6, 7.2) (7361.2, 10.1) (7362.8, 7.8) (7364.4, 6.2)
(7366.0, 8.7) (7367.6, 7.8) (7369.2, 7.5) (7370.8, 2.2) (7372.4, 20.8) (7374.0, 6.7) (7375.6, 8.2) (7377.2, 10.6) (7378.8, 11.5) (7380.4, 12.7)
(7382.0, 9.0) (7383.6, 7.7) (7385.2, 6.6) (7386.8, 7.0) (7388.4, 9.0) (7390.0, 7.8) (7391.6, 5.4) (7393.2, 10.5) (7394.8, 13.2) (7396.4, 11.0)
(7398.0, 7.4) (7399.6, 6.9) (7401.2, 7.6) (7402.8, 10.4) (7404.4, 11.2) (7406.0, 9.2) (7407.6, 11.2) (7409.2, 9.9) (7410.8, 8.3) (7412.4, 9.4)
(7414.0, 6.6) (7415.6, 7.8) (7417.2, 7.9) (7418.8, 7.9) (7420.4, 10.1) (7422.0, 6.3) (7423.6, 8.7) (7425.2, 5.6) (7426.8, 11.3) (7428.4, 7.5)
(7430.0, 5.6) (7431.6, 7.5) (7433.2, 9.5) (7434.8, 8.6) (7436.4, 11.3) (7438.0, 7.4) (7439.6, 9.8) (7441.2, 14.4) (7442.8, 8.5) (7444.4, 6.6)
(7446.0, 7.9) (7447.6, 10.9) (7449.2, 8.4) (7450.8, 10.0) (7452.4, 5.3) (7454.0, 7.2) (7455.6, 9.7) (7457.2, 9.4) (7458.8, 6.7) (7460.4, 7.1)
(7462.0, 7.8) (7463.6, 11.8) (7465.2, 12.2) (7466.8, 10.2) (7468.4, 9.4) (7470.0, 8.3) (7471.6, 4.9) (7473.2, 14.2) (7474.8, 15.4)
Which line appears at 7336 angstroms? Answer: [N II]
